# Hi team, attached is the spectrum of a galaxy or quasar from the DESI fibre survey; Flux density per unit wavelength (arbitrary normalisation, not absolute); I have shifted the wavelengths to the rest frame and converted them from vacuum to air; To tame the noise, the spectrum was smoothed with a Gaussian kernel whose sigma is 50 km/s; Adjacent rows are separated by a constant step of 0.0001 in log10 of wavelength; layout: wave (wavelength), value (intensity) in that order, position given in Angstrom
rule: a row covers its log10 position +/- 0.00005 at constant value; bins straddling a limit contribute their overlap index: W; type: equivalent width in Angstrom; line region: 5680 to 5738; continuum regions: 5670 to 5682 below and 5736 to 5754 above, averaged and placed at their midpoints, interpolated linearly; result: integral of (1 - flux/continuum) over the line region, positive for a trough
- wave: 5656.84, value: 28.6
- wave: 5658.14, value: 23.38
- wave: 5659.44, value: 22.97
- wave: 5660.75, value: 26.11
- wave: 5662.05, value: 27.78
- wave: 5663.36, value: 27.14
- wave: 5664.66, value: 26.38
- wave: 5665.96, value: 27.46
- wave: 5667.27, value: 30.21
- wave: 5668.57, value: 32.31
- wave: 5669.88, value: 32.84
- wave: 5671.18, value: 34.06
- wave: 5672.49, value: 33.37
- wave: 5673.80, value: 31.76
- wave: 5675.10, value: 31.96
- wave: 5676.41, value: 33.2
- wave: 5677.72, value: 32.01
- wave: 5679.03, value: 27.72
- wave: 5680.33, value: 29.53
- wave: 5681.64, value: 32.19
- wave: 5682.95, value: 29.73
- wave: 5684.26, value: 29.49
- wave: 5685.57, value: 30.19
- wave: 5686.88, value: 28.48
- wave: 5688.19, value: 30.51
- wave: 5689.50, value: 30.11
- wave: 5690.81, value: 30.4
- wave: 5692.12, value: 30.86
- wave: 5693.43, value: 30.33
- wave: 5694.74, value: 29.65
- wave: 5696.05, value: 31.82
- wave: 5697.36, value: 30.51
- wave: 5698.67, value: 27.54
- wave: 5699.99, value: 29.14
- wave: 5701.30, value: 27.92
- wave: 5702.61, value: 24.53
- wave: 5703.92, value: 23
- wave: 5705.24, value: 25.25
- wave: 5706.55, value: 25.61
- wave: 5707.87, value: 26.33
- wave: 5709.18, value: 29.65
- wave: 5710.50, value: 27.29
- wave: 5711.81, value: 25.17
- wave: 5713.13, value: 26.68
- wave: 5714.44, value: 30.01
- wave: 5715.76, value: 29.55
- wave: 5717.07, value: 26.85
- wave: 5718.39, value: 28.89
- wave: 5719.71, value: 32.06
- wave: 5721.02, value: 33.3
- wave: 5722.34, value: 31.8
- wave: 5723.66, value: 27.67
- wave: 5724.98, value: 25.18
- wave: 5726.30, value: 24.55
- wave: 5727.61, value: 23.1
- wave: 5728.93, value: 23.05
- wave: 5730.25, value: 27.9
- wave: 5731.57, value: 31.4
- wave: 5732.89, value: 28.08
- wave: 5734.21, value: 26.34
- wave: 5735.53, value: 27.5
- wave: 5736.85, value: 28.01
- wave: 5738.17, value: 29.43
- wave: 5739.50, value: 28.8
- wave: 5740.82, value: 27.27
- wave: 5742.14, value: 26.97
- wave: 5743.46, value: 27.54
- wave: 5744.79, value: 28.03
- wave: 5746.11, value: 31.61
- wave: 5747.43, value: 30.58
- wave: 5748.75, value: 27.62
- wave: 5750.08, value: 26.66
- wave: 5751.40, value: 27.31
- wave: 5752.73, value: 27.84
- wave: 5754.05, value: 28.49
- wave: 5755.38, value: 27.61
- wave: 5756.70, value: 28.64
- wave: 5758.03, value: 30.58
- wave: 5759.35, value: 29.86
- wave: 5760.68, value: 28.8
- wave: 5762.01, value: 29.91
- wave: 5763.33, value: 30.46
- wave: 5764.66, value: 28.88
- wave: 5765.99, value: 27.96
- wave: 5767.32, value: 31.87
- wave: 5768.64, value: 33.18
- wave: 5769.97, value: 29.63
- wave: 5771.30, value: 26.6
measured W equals 3.4 Angstrom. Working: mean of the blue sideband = 31.8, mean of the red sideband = 28.3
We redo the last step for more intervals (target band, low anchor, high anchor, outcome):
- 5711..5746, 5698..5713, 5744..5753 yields -0.48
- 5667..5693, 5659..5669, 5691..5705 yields -2.85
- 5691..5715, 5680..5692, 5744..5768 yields 1.58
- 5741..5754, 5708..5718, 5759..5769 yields 0.49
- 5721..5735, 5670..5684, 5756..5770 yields 1.56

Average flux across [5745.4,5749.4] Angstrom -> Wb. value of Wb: 30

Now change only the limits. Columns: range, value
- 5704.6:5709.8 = 26.7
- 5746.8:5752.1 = 28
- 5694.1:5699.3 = 29.9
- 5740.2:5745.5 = 27.5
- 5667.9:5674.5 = 32.9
